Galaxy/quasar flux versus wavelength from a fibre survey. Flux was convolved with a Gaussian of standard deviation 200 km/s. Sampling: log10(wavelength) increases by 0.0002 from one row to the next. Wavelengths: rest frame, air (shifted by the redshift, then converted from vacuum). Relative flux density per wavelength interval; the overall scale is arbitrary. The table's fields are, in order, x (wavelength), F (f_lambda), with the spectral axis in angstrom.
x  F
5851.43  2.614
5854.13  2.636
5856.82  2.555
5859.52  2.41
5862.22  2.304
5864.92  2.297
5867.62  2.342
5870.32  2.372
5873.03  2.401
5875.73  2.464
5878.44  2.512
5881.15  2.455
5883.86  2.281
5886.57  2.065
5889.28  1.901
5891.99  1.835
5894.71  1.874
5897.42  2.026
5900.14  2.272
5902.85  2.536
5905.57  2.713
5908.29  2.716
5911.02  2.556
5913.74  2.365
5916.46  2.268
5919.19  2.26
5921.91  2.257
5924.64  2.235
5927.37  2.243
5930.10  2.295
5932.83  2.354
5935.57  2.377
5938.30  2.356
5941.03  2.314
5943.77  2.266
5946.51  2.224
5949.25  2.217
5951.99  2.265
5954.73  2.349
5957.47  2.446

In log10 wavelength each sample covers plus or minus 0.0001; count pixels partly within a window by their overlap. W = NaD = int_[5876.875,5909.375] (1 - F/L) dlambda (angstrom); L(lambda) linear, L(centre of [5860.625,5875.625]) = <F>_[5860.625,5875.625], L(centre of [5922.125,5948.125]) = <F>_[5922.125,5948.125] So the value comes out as 1.0 angstrom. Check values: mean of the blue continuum 2.35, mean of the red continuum 2.29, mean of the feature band 2.26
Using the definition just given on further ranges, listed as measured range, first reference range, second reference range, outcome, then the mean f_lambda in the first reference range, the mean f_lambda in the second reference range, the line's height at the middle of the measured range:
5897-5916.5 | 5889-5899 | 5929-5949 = -4.18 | 1.92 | 2.31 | 2.03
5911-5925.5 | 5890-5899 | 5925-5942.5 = -0.99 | 1.92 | 2.32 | 2.16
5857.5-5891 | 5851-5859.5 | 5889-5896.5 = -1.59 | 2.57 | 1.88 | 2.22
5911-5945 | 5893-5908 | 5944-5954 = -0.57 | 2.31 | 2.25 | 2.27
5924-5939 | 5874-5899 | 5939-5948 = -0.41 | 2.16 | 2.27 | 2.25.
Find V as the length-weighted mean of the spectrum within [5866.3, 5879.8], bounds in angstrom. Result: 2.42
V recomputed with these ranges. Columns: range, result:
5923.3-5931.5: 2.26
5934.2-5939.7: 2.37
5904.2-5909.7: 2.71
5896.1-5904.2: 2.28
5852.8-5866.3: 2.44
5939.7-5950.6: 2.25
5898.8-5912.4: 2.56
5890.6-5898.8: 1.91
